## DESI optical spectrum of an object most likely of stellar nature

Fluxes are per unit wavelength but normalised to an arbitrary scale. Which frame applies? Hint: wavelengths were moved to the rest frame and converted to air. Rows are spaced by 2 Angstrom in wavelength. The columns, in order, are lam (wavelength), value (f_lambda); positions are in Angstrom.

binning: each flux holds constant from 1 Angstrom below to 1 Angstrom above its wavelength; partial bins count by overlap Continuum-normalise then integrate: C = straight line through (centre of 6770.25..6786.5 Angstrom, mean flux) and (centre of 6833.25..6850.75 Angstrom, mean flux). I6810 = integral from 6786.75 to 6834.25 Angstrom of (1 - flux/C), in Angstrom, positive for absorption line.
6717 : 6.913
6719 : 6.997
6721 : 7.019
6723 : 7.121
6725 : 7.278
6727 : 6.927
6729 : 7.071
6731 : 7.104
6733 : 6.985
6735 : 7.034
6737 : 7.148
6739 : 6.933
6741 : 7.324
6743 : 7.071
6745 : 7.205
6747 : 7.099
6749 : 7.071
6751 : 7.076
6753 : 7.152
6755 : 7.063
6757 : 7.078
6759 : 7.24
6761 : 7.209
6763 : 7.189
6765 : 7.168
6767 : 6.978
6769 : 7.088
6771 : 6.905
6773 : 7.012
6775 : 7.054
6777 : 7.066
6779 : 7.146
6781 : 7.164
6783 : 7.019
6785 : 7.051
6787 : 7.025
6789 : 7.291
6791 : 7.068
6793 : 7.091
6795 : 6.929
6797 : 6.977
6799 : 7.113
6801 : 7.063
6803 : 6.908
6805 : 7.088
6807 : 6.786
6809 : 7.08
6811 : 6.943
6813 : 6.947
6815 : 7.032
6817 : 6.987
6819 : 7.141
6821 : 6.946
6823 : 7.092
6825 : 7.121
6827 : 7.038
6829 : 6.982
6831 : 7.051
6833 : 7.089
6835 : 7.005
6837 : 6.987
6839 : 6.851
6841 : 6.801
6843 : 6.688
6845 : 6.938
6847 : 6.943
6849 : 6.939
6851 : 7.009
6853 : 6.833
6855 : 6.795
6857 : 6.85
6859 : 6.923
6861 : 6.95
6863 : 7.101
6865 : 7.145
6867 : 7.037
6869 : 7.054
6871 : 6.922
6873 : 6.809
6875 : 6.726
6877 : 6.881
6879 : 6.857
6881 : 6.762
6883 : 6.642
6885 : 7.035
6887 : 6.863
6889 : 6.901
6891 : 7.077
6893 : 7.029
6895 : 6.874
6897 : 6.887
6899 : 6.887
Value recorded -0.36 Angstrom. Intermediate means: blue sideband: 7.05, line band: 7.03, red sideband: 6.91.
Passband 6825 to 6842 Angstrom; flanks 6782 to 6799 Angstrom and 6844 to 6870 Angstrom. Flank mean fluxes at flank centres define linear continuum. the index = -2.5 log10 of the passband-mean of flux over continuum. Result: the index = 0.00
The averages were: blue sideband 7.06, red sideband 6.96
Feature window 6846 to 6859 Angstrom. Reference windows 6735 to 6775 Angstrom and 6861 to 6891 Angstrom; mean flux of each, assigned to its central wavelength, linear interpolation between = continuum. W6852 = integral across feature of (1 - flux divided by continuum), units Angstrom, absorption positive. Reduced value 0.1 Angstrom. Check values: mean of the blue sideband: 7.1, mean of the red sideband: 6.92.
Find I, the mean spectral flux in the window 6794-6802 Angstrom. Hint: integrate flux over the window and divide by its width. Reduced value 7.02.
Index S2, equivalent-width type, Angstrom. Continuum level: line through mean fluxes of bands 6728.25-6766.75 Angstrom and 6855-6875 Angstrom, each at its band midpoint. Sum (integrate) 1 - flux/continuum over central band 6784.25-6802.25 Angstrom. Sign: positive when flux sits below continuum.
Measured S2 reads -0.03 Angstrom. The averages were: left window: 7.11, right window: 6.96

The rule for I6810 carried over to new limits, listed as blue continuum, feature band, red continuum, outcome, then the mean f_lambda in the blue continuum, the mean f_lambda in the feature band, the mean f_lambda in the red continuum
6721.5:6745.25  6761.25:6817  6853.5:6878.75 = -0.2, 7.1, 7.04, 6.93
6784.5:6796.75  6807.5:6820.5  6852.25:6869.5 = 0.0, 7.07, 7.01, 6.96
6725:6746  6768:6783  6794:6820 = 0.0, 7.09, 7.06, 7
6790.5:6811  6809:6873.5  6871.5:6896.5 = -0.3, 7.01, 6.97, 6.87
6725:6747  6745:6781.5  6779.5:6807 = -0.1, 7.09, 7.1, 7.05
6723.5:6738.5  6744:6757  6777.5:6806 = -0.1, 7.07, 7.11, 7.07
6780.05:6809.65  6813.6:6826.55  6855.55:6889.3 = -0.1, 7.04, 7.05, 6.91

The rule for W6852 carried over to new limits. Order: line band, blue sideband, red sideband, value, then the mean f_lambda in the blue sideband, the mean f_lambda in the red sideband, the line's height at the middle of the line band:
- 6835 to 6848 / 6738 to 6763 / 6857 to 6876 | 0.2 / 7.13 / 6.96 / 6.99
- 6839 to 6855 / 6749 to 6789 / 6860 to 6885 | 0.2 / 7.09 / 6.91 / 6.96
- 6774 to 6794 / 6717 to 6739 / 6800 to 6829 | -0.2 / 7.06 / 7.01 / 7.03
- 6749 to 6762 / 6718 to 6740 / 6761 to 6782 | -0.1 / 7.06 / 7.08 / 7.07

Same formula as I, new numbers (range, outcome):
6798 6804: 7.03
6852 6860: 6.85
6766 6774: 7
